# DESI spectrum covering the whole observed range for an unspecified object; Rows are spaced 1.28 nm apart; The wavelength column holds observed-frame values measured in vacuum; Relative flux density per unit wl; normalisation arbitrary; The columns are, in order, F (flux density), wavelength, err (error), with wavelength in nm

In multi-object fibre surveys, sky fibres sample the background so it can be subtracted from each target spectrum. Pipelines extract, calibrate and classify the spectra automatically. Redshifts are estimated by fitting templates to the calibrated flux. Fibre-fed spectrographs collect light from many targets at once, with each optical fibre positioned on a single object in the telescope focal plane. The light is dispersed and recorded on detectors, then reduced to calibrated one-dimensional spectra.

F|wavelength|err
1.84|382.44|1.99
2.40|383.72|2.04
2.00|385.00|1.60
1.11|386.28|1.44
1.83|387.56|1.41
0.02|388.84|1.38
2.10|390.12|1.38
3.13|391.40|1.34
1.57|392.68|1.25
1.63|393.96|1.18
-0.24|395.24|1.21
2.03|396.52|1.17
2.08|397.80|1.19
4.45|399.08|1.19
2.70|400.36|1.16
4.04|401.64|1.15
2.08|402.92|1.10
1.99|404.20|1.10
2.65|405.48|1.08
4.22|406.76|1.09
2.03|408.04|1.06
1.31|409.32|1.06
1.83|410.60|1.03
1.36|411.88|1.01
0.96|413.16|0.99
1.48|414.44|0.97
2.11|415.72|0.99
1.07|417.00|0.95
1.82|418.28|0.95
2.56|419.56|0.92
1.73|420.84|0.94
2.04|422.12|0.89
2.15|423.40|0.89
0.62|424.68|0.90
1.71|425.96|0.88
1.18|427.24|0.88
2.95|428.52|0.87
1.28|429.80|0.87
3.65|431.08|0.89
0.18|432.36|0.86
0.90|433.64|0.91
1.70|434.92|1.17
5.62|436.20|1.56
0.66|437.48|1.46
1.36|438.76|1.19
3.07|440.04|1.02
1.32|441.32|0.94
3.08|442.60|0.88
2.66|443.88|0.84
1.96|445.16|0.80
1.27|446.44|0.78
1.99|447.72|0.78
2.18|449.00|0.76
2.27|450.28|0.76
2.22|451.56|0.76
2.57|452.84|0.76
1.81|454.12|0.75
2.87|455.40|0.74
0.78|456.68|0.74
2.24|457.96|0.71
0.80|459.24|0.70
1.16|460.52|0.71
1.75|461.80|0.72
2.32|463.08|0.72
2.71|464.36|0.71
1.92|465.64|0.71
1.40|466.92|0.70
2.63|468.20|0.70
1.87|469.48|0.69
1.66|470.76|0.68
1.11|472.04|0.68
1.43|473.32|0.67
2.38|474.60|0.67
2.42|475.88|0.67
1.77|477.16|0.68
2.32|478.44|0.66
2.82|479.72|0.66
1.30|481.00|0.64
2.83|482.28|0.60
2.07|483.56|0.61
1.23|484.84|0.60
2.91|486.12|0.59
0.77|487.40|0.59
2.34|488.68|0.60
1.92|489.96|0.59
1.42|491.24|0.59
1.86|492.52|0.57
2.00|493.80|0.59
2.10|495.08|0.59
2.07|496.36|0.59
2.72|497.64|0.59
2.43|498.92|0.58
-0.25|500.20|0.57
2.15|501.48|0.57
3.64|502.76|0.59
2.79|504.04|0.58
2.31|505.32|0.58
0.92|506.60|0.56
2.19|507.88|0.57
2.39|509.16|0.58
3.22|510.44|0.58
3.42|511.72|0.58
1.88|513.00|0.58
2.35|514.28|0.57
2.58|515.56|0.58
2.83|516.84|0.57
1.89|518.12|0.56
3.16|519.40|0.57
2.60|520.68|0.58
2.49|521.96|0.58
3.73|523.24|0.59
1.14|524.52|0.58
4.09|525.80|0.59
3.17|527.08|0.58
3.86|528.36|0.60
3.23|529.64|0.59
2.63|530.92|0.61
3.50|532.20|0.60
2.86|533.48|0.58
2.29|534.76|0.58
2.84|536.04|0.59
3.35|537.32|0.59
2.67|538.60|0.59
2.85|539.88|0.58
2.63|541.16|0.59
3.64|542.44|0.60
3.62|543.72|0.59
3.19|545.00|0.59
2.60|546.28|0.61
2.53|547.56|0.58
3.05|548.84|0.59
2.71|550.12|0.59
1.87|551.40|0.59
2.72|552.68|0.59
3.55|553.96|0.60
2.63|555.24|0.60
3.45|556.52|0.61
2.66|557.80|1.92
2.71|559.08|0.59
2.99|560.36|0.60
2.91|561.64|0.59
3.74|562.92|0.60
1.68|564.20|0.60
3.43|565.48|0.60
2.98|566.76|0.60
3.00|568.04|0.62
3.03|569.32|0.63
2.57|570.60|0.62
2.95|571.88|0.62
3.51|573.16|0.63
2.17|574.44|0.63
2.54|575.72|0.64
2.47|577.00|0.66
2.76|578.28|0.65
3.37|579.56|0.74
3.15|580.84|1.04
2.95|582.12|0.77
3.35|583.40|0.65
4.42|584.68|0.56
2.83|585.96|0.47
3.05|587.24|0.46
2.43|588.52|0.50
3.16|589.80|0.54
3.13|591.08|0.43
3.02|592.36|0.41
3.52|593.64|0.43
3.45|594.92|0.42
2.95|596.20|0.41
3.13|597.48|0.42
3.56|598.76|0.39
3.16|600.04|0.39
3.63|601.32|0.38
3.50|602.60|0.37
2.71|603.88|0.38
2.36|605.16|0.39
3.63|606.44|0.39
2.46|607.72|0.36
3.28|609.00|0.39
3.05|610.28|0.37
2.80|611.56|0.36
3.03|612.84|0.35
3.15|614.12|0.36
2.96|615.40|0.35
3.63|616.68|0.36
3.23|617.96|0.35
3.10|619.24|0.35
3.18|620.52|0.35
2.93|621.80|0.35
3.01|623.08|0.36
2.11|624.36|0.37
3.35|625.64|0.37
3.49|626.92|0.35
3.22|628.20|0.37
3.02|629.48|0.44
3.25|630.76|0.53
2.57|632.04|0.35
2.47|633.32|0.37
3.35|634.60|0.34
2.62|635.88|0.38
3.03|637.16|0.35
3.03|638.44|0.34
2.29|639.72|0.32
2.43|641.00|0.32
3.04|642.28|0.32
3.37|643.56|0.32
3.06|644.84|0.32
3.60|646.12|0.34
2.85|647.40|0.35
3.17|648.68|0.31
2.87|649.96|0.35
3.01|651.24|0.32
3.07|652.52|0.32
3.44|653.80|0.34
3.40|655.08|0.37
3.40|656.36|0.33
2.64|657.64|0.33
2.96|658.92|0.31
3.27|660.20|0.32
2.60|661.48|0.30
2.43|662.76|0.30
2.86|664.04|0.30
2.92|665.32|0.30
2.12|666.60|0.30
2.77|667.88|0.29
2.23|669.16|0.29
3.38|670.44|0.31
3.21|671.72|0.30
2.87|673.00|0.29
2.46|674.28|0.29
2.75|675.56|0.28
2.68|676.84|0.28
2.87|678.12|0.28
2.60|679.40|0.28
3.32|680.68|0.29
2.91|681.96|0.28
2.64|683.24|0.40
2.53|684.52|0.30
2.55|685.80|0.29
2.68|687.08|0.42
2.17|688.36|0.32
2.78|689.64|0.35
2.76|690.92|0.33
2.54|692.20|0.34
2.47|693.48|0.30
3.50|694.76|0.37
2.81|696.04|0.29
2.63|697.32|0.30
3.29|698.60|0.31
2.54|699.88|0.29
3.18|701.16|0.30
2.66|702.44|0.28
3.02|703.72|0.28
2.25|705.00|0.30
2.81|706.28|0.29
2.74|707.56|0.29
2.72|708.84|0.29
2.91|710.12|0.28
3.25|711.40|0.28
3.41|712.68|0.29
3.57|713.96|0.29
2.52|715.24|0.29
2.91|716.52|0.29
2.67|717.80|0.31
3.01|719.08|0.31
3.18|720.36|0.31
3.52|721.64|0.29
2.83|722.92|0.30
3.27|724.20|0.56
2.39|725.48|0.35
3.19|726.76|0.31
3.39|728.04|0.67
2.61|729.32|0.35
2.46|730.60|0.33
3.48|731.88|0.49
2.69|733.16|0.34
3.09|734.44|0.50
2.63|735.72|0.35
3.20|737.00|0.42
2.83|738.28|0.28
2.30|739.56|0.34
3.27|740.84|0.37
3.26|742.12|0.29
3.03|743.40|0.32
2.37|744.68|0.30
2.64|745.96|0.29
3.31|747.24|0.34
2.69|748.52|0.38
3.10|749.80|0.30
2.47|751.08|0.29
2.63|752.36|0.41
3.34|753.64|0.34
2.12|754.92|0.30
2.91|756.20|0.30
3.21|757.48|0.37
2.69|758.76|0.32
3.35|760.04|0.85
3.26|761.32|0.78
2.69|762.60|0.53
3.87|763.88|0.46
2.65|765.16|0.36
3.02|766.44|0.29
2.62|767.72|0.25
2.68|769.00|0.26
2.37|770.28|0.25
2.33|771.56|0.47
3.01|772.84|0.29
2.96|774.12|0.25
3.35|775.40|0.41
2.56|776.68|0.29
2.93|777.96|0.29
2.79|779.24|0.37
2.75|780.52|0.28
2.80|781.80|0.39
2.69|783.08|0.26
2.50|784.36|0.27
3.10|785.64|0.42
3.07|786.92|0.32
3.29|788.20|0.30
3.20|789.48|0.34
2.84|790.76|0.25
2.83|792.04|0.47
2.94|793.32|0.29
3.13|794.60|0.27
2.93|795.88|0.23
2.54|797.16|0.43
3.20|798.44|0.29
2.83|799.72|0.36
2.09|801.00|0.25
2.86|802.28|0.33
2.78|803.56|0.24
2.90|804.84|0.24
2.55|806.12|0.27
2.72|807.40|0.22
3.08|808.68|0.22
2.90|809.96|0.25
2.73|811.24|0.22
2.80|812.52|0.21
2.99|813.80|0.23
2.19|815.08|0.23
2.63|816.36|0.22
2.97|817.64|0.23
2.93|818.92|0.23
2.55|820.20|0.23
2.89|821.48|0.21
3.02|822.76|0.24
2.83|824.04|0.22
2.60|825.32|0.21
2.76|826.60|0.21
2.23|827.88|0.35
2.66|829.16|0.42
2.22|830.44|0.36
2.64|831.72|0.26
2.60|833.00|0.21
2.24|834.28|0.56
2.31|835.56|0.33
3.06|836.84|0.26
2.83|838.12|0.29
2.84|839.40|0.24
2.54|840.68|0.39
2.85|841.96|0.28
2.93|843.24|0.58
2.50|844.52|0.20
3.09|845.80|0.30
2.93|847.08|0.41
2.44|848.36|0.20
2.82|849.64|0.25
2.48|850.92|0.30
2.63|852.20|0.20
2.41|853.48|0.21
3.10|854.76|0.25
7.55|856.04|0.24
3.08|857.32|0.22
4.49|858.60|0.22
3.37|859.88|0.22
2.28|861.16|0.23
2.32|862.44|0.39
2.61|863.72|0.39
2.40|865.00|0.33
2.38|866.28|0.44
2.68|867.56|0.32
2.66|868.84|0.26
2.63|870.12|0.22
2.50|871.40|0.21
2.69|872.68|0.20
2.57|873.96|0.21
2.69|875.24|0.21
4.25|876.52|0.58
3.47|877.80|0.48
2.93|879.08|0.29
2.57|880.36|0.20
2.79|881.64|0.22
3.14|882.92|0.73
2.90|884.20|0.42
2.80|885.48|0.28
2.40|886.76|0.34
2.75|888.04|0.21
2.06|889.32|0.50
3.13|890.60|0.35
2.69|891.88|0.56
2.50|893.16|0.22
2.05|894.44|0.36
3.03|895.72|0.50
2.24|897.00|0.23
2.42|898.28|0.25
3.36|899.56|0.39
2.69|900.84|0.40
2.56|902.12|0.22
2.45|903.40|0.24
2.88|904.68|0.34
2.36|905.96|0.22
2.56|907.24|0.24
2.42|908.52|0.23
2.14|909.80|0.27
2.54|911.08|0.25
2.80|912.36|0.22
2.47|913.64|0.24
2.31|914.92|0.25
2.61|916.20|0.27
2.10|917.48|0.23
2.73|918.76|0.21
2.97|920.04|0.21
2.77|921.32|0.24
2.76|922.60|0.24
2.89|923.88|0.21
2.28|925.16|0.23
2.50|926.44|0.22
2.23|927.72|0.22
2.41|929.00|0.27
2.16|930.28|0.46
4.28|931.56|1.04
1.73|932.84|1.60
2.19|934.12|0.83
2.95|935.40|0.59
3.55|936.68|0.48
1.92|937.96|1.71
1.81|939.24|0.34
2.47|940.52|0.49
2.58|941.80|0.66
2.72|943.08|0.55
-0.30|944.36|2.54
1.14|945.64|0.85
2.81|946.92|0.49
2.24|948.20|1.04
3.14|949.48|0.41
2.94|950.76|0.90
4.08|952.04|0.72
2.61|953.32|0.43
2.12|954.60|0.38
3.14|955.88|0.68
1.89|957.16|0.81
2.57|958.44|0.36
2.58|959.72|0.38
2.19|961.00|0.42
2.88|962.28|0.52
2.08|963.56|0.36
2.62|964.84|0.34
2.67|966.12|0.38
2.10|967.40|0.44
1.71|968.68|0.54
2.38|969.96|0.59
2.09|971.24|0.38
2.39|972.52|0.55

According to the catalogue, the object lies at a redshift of 0.305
